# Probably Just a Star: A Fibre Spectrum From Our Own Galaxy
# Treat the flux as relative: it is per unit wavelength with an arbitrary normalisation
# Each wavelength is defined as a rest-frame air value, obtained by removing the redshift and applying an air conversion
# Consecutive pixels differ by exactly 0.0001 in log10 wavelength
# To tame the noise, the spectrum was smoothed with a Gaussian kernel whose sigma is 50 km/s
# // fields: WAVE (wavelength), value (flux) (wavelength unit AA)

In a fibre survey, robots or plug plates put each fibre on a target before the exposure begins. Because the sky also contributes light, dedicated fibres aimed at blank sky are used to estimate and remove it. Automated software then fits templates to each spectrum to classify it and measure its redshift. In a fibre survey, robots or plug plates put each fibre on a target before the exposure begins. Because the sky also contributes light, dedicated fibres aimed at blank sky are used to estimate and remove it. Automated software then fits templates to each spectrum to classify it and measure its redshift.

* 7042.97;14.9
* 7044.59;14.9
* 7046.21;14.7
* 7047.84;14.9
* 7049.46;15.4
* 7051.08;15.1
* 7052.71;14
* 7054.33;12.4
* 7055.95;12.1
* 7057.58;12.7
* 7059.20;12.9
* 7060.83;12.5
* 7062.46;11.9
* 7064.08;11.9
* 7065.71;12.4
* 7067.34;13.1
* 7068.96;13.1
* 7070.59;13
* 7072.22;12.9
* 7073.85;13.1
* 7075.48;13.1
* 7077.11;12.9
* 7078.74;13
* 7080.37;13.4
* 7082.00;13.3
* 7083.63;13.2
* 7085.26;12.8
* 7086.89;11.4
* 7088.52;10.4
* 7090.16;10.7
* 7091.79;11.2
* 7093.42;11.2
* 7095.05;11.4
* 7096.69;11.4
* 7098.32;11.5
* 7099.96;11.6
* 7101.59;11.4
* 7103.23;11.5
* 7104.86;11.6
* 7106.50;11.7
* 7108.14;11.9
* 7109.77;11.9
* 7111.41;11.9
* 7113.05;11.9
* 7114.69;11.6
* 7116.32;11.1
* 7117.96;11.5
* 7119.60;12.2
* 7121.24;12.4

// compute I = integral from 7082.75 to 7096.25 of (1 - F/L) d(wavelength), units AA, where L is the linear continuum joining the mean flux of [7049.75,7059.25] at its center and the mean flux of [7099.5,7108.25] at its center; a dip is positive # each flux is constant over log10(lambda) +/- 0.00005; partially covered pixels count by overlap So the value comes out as 0.6 AA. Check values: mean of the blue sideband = 13.4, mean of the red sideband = 11.6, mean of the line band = 11.5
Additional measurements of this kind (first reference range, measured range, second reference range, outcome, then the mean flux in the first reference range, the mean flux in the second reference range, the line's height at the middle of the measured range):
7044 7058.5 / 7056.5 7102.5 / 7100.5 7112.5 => 2.0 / 14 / 11.7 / 12.8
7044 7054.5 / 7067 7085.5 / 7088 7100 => -0.8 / 14.6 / 11.2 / 12.5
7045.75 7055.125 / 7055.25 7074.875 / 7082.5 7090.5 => 1.0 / 14.4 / 11.8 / 13.4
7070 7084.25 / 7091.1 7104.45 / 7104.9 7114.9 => 0.9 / 13.1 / 11.8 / 12.3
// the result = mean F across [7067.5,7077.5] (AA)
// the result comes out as 13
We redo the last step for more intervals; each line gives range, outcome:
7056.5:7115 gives 12.2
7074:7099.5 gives 12.1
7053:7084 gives 12.8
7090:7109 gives 11.5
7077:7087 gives 13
